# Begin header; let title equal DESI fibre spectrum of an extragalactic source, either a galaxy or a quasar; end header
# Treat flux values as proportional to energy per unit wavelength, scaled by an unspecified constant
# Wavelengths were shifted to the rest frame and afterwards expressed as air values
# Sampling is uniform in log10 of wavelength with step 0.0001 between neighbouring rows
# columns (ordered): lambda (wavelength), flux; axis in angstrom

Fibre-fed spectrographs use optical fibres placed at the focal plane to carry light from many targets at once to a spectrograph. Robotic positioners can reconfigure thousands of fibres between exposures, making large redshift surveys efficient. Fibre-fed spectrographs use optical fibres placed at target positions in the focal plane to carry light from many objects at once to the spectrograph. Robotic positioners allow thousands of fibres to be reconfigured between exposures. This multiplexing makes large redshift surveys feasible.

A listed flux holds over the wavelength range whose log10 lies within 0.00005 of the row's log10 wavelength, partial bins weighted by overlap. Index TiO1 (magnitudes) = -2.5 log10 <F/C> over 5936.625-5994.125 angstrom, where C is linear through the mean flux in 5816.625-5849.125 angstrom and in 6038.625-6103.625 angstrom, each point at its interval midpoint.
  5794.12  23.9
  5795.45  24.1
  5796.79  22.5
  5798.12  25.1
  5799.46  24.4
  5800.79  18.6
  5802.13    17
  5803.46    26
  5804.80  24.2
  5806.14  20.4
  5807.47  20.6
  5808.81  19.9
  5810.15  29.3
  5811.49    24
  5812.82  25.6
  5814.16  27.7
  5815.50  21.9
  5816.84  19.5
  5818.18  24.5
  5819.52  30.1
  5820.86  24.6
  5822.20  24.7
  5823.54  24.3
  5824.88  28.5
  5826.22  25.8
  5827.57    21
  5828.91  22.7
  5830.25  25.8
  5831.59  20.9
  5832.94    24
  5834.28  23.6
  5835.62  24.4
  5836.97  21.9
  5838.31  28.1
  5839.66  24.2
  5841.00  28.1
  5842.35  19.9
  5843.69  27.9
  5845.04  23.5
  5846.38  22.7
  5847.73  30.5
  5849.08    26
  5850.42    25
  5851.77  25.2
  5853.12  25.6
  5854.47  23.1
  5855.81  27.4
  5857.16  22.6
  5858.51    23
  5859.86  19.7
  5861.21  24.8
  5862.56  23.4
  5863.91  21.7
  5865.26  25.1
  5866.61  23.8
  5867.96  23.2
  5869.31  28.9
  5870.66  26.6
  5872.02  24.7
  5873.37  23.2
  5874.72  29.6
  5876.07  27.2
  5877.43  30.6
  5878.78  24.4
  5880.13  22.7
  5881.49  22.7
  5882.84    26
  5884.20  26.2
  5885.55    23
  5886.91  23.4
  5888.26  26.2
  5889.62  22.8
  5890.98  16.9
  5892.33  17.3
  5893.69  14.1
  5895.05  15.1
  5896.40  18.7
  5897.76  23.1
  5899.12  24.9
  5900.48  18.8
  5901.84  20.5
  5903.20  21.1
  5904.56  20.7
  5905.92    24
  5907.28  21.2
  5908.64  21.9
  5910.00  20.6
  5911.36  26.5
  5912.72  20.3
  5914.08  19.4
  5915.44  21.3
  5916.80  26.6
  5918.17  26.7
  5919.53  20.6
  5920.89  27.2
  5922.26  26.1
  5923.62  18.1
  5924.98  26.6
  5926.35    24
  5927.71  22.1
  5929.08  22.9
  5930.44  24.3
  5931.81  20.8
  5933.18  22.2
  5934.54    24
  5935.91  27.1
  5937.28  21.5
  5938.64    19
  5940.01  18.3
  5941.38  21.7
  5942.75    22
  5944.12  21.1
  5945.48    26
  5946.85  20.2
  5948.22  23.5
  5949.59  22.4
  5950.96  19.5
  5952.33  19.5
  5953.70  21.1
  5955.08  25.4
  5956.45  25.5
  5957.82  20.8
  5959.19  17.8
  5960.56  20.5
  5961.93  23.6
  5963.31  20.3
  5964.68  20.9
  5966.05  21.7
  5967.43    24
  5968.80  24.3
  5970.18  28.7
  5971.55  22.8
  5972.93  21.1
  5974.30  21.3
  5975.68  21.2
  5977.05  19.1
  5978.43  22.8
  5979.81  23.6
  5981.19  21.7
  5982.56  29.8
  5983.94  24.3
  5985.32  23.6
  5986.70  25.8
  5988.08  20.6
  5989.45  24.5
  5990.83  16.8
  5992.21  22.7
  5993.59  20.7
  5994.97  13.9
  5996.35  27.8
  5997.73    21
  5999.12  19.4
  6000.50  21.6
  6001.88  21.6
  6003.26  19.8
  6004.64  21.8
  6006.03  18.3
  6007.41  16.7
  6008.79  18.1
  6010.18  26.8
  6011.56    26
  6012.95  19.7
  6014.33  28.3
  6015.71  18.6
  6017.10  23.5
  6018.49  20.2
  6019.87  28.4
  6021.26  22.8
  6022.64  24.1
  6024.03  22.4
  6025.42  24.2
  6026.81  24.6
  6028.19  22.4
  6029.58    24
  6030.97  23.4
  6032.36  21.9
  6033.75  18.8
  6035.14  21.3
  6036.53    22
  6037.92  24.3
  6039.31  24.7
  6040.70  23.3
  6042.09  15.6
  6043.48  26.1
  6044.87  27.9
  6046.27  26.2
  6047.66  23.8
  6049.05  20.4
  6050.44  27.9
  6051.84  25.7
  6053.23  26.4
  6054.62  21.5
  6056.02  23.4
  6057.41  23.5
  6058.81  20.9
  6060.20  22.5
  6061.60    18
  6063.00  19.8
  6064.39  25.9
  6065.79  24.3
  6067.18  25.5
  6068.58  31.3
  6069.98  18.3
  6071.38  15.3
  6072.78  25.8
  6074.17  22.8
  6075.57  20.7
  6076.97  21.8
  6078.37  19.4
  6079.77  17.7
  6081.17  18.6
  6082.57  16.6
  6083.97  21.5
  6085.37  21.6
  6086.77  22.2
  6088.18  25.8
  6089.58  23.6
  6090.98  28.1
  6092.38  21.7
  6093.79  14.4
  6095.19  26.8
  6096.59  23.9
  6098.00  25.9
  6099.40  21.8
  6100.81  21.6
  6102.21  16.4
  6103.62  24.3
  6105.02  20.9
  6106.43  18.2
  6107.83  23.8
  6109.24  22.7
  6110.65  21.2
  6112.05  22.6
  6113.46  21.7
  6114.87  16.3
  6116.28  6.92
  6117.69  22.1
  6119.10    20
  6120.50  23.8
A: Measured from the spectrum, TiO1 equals 0.06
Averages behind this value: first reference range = 24.7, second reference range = 22.6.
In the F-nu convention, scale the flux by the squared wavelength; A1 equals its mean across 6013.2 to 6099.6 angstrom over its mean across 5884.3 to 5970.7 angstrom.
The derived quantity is 1.08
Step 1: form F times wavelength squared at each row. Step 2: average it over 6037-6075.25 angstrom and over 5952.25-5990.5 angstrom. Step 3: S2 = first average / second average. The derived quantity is 1.1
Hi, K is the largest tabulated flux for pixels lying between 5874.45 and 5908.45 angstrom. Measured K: 30.6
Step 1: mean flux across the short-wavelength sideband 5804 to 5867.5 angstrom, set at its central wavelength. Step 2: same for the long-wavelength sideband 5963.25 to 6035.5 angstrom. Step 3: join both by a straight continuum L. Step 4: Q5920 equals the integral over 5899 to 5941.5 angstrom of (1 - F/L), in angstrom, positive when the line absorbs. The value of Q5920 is 1.4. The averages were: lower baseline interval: 24.3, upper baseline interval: 22.4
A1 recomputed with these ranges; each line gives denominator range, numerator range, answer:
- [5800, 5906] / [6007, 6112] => 1.02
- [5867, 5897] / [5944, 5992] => 0.99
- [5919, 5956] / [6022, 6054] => 1.08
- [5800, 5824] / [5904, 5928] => 1.02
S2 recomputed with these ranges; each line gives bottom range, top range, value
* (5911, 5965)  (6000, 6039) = 1.03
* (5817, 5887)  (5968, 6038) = 0.95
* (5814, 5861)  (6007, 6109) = 0.99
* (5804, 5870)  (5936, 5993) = 0.95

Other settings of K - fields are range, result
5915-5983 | 29.8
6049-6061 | 27.9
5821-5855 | 30.5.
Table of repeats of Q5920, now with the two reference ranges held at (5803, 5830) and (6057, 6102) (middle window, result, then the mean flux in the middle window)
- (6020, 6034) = -0.5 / 23.2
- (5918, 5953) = 1.1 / 22.5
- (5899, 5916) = 1.4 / 21.5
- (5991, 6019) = 1.8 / 21.2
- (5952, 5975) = 0.7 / 22.4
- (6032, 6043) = 0.4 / 21.6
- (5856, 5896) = 0.6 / 23.4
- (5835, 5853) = -0.9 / 25.2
